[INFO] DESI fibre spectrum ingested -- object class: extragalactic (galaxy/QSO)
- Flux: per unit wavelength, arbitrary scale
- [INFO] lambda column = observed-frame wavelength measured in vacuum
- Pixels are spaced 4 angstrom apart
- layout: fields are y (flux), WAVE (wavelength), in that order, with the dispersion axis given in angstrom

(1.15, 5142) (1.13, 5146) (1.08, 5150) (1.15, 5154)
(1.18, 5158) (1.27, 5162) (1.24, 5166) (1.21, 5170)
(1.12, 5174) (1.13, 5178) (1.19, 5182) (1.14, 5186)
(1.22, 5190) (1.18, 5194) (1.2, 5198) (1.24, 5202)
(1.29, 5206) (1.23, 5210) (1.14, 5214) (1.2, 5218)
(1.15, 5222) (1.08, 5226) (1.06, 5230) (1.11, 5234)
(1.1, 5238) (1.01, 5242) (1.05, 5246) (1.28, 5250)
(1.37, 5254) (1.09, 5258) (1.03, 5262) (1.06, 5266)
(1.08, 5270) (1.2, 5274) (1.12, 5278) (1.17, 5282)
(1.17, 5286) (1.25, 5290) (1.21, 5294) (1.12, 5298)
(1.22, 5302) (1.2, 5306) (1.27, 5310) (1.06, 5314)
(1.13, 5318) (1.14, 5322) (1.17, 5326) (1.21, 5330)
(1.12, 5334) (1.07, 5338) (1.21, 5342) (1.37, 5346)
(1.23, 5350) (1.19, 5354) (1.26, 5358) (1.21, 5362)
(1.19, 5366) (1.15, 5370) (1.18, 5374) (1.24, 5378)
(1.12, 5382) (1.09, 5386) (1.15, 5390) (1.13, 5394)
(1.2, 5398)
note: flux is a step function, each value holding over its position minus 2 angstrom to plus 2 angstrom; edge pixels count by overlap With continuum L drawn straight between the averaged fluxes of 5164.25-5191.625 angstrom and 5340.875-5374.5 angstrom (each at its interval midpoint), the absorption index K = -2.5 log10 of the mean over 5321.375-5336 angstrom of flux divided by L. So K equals 0.05 mag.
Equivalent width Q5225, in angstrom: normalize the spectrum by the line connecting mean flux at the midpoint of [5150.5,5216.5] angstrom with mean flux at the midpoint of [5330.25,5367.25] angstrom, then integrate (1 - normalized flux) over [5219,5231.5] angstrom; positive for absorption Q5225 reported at 0.9 angstrom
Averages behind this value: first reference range 1.19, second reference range 1.21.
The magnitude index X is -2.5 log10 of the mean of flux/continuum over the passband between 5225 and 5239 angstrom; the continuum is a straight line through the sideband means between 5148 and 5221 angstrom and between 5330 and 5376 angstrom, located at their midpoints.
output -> 0.10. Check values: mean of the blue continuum 1.19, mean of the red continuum 1.2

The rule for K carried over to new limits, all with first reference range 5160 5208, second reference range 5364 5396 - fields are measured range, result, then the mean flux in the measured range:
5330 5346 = -0.01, 1.17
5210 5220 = 0.01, 1.18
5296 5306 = 0.00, 1.18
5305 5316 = 0.00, 1.17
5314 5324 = 0.05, 1.12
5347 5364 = -0.06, 1.23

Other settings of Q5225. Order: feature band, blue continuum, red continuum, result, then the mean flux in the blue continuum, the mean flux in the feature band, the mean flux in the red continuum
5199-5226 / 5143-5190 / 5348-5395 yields -0.62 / 1.17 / 1.2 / 1.18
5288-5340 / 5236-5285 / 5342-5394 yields -0.18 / 1.13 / 1.17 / 1.2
